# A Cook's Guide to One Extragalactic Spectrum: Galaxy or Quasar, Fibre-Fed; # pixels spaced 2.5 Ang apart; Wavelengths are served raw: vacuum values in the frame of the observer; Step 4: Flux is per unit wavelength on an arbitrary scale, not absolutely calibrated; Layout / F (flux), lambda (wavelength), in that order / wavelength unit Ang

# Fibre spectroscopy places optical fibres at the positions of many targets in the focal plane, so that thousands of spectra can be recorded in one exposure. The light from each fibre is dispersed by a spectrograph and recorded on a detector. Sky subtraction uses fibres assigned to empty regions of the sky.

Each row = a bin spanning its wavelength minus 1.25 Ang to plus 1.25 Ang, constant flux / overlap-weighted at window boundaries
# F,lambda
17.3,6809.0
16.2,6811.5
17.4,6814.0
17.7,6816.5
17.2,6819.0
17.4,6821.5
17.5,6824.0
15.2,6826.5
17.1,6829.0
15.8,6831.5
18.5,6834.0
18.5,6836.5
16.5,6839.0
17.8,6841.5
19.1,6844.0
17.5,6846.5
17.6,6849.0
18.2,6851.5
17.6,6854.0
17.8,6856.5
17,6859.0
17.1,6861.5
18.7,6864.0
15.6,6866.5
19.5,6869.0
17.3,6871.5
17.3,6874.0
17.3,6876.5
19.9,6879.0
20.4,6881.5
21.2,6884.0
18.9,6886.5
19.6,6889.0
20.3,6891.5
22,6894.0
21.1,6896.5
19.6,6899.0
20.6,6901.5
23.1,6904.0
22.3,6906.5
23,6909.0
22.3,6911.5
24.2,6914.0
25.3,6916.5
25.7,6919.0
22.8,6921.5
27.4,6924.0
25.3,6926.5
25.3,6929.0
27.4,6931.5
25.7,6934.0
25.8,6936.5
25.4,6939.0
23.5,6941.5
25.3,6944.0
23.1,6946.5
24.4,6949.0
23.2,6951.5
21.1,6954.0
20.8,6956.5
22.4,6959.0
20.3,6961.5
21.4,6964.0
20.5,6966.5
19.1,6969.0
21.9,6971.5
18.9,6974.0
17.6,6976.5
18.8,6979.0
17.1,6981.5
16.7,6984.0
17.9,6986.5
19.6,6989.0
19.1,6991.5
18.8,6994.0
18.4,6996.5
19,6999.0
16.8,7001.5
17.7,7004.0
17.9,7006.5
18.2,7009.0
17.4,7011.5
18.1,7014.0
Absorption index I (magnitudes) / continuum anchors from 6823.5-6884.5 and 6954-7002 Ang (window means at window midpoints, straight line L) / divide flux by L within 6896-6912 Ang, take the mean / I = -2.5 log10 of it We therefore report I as -0.18 mag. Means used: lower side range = 17.8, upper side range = 19.3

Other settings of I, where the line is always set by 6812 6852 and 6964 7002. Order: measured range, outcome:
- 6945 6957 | -0.22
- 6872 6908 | -0.13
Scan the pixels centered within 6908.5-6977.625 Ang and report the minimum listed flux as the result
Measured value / 17.6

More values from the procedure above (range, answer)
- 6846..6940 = 15.6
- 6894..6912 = 19.6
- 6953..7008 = 16.7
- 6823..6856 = 15.2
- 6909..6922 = 22.3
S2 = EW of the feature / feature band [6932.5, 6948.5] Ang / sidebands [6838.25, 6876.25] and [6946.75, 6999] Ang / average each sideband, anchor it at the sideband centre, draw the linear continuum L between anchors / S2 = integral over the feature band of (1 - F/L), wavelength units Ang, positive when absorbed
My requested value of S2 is -4.58 Ang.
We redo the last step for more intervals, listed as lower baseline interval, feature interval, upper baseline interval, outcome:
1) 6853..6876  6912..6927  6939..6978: -3.8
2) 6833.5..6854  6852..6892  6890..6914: 2.7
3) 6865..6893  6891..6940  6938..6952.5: -4.4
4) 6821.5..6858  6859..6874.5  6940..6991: 0.5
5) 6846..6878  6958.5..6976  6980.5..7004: -2.3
